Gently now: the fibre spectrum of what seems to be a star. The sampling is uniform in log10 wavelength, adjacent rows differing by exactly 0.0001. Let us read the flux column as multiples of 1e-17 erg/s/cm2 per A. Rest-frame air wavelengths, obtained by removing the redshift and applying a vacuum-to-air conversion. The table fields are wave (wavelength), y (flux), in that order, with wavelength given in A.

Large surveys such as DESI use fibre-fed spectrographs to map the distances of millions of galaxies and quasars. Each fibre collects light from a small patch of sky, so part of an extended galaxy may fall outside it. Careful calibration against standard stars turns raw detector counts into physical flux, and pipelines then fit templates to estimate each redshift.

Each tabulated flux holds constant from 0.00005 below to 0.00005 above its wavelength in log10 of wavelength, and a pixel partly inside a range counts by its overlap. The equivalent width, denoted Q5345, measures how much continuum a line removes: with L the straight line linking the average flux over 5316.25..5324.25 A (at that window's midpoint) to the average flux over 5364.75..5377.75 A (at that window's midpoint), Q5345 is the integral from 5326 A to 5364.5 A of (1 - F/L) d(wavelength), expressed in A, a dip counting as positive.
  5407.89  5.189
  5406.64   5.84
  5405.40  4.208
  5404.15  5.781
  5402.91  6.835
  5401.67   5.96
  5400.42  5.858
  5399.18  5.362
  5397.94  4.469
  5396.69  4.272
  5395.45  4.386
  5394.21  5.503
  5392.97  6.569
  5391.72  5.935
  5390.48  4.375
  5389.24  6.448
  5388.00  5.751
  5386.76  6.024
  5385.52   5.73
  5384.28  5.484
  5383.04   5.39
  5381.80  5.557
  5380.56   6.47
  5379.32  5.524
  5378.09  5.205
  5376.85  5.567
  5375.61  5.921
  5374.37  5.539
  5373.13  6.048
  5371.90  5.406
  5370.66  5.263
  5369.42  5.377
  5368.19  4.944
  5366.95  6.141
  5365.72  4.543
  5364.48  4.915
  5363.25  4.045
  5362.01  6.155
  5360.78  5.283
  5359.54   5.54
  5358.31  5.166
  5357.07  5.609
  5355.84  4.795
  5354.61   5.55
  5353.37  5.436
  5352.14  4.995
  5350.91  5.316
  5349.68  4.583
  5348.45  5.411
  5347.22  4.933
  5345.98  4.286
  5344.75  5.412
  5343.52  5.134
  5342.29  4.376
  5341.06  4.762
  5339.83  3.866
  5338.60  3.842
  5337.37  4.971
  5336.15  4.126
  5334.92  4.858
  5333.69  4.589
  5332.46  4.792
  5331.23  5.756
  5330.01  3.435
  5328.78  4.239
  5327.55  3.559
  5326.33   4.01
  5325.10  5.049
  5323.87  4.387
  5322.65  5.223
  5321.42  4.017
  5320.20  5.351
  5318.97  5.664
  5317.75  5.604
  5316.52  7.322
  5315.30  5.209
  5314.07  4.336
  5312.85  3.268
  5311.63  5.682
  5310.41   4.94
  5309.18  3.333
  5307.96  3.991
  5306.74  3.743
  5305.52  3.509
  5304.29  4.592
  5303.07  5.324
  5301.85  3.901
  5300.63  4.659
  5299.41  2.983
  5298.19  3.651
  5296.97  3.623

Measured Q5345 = 4.1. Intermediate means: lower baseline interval 5.31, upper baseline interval 5.45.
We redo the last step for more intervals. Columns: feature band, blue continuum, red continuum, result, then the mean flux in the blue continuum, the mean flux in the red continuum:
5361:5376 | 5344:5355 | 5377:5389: 0.3 A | 5.09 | 5.7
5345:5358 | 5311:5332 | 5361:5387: 0.2 A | 4.83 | 5.48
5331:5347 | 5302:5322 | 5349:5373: 1.1 A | 4.72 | 5.23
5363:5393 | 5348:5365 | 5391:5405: -0.9 A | 5.2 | 5.51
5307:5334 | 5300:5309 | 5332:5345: -2.0 A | 4.2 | 4.59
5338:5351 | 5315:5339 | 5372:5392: 1.0 A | 4.8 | 5.68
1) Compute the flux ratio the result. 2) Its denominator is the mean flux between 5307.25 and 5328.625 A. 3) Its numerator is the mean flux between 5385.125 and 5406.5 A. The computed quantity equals 1.2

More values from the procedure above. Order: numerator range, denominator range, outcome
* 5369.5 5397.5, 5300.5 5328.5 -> 1.20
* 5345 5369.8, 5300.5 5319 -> 1.11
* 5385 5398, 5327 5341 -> 1.24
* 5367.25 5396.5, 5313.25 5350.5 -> 1.17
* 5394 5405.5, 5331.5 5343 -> 1.18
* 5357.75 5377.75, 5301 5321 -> 1.13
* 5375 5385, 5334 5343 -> 1.28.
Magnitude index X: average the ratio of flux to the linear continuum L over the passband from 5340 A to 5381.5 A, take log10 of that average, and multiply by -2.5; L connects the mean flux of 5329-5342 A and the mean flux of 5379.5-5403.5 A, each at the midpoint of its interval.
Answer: -0.06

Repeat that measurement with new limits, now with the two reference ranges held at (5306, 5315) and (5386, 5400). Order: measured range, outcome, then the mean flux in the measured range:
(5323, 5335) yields 0.002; 4.47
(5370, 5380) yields -0.089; 5.56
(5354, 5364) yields -0.078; 5.26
